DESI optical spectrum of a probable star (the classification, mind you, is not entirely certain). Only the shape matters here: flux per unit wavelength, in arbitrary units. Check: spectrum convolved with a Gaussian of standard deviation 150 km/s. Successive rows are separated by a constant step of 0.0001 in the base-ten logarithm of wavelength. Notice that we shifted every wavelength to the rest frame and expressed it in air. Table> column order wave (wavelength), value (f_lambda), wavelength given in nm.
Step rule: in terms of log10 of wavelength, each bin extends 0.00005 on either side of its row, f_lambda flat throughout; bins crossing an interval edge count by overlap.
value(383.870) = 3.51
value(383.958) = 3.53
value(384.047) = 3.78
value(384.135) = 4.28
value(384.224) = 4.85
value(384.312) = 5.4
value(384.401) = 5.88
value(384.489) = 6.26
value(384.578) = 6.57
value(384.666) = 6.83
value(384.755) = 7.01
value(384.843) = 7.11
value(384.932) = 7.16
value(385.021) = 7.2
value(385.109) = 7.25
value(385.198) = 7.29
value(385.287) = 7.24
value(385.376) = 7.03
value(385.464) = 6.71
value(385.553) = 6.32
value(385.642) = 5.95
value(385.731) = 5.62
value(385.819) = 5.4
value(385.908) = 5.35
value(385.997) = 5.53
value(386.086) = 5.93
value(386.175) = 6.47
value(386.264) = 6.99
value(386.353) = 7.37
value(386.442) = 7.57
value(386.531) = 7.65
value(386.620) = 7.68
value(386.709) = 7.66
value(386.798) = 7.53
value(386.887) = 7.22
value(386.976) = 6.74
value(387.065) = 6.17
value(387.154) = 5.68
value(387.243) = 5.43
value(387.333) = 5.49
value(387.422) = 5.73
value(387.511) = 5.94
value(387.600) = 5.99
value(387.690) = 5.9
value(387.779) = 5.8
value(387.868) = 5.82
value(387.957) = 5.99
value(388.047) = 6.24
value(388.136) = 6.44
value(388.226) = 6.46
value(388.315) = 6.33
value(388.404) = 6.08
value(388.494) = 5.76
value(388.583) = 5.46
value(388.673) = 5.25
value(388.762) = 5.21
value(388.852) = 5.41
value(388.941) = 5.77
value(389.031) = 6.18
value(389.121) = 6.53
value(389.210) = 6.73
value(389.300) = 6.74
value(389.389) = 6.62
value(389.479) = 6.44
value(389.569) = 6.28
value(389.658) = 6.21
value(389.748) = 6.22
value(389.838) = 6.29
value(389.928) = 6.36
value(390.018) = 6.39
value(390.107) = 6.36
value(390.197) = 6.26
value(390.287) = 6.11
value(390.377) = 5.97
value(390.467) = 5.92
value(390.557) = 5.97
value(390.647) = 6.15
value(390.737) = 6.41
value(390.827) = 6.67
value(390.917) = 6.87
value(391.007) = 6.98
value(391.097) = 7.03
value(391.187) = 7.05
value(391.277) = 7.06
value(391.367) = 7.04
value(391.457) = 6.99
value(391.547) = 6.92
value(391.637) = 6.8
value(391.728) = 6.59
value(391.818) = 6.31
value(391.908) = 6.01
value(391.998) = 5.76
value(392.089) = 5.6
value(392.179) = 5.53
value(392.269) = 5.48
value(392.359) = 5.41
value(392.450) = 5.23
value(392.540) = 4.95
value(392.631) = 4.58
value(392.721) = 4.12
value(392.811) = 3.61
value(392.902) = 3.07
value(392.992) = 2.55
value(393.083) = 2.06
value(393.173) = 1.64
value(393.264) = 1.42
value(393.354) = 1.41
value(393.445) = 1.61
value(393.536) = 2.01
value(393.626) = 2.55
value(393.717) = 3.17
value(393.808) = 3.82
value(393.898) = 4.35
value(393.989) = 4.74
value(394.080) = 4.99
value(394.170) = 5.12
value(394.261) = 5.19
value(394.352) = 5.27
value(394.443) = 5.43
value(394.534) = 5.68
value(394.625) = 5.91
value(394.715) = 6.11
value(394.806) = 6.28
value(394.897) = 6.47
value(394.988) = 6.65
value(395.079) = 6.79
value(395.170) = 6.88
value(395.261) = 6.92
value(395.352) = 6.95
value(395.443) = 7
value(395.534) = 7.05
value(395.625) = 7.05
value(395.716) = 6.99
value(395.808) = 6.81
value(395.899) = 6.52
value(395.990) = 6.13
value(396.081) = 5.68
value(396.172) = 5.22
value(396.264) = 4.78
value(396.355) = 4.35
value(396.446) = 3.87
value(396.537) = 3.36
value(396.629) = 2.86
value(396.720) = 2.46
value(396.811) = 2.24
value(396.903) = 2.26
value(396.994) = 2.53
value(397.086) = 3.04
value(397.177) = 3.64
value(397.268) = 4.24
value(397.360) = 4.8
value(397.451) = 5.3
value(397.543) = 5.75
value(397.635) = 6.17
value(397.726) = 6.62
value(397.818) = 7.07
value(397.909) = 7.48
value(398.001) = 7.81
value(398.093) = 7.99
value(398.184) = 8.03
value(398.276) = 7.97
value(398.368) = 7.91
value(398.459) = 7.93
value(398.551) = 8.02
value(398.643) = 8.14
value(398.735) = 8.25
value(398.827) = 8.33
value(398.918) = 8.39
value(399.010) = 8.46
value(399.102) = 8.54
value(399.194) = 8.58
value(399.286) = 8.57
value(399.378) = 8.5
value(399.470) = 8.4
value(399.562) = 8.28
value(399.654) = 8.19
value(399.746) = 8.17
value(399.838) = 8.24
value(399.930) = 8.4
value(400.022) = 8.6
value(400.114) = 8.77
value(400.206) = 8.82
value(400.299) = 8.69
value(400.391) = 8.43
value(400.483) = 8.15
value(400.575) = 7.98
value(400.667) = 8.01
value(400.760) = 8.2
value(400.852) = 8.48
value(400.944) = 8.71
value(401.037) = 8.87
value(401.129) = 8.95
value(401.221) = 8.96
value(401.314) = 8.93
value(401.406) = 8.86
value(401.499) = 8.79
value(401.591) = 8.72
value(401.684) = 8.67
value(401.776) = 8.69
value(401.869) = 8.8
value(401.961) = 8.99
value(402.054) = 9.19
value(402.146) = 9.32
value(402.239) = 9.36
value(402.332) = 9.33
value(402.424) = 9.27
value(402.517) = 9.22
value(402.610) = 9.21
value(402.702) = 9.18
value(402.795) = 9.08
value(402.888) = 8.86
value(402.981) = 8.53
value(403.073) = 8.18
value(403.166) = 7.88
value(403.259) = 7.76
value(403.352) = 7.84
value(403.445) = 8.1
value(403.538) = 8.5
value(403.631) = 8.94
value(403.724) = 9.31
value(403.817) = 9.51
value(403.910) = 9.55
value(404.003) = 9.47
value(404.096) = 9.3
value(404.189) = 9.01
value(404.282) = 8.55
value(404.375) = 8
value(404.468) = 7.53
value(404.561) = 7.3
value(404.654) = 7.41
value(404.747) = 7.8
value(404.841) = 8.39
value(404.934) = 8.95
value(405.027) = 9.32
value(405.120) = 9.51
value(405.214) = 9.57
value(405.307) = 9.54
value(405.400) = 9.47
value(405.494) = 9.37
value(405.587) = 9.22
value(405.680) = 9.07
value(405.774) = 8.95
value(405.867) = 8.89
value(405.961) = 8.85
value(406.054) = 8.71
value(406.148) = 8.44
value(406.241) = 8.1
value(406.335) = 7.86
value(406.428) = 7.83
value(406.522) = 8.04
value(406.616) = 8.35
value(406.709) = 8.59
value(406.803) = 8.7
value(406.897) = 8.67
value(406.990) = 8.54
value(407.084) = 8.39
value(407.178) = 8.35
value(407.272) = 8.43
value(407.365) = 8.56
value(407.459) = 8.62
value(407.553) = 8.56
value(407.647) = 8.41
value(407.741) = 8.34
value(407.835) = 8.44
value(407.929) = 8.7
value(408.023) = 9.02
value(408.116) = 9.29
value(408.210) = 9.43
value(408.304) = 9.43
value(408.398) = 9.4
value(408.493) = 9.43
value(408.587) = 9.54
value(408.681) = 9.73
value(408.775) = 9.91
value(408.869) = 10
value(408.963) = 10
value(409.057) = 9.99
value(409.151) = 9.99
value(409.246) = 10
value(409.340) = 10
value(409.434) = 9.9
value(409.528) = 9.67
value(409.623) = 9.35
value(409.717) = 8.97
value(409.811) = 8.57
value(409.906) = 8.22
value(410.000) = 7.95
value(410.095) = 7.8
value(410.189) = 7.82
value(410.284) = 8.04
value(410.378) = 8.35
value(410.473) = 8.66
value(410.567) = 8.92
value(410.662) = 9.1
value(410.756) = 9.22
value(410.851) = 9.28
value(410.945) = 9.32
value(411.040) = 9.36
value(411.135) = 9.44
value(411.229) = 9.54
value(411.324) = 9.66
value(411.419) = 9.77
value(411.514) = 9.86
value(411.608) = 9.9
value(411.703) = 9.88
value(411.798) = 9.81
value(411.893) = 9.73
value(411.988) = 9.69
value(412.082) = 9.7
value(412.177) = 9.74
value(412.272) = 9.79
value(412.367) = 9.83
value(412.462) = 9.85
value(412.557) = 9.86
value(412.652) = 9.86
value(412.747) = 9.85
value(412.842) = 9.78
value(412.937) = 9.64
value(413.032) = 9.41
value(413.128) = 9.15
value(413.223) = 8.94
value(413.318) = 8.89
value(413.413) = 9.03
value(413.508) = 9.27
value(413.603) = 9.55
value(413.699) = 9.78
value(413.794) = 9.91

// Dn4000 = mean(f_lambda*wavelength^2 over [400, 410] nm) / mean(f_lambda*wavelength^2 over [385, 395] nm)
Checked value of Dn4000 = 1.66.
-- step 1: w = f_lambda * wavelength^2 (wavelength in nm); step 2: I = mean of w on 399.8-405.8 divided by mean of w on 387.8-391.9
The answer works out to 1.5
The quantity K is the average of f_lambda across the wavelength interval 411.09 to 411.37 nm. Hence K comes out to 9.56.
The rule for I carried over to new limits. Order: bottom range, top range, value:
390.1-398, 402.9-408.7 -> 1.77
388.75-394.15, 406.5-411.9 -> 1.86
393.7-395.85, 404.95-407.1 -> 1.57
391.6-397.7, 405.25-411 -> 1.99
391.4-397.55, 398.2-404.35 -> 1.85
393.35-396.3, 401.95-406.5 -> 1.69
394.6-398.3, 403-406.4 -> 1.60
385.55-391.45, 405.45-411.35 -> 1.57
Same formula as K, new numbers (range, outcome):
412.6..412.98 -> 9.79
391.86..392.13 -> 5.79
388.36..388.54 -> 5.91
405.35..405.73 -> 9.28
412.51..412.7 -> 9.86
